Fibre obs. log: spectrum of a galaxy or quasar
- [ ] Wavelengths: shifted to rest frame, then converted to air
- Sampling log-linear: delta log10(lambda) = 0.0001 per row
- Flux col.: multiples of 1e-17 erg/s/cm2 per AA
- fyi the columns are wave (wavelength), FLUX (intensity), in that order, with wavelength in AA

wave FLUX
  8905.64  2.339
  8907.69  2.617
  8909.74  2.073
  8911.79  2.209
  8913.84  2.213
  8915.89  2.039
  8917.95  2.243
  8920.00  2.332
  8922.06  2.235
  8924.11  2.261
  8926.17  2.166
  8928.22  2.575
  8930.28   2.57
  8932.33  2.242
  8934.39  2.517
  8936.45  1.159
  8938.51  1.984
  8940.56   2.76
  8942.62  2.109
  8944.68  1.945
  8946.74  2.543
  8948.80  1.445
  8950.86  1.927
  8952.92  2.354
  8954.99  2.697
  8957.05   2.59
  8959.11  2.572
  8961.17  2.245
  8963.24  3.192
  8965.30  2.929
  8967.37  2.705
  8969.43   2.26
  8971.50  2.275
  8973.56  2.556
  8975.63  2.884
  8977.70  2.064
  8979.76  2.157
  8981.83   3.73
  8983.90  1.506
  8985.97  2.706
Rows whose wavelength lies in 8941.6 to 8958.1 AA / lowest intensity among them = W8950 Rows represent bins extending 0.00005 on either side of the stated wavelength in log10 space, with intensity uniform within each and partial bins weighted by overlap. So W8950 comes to 1.445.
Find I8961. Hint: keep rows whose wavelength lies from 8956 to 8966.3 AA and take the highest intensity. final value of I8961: 3.192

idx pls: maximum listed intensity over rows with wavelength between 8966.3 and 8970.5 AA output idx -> 2.705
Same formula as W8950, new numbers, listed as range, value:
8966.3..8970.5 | 2.26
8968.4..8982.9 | 2.064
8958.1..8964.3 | 2.245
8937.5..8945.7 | 1.945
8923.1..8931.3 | 2.166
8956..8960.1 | 2.572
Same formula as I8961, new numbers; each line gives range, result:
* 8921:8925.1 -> 2.261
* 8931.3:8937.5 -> 2.517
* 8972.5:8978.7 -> 2.884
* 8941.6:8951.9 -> 2.543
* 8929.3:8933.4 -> 2.57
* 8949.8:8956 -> 2.697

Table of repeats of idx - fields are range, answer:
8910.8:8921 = 2.332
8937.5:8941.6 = 2.76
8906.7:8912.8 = 2.617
